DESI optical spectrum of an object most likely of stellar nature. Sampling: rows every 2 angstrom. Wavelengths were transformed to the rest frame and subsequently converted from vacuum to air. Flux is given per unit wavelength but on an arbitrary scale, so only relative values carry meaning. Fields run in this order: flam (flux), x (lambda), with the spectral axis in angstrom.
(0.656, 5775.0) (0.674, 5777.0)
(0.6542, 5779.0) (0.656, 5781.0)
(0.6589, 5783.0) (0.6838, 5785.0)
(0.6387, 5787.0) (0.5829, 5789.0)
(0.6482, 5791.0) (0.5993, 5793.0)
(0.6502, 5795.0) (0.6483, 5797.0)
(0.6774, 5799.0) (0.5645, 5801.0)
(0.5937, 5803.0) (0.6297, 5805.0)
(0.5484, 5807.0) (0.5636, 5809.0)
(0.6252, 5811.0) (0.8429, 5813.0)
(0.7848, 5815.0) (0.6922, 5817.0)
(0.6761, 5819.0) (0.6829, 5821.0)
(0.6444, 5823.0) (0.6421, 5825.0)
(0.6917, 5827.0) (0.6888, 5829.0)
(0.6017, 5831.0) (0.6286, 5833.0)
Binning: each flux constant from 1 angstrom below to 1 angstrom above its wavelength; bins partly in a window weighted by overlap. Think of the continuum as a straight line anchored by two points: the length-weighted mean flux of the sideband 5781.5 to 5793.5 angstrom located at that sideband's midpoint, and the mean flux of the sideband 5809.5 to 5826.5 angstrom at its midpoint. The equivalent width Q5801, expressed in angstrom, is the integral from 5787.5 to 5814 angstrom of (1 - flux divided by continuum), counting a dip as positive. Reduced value 1.3 angstrom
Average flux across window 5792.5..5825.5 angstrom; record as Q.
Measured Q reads 0.652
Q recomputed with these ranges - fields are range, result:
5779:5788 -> 0.659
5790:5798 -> 0.637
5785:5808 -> 0.619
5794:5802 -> 0.635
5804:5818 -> 0.67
